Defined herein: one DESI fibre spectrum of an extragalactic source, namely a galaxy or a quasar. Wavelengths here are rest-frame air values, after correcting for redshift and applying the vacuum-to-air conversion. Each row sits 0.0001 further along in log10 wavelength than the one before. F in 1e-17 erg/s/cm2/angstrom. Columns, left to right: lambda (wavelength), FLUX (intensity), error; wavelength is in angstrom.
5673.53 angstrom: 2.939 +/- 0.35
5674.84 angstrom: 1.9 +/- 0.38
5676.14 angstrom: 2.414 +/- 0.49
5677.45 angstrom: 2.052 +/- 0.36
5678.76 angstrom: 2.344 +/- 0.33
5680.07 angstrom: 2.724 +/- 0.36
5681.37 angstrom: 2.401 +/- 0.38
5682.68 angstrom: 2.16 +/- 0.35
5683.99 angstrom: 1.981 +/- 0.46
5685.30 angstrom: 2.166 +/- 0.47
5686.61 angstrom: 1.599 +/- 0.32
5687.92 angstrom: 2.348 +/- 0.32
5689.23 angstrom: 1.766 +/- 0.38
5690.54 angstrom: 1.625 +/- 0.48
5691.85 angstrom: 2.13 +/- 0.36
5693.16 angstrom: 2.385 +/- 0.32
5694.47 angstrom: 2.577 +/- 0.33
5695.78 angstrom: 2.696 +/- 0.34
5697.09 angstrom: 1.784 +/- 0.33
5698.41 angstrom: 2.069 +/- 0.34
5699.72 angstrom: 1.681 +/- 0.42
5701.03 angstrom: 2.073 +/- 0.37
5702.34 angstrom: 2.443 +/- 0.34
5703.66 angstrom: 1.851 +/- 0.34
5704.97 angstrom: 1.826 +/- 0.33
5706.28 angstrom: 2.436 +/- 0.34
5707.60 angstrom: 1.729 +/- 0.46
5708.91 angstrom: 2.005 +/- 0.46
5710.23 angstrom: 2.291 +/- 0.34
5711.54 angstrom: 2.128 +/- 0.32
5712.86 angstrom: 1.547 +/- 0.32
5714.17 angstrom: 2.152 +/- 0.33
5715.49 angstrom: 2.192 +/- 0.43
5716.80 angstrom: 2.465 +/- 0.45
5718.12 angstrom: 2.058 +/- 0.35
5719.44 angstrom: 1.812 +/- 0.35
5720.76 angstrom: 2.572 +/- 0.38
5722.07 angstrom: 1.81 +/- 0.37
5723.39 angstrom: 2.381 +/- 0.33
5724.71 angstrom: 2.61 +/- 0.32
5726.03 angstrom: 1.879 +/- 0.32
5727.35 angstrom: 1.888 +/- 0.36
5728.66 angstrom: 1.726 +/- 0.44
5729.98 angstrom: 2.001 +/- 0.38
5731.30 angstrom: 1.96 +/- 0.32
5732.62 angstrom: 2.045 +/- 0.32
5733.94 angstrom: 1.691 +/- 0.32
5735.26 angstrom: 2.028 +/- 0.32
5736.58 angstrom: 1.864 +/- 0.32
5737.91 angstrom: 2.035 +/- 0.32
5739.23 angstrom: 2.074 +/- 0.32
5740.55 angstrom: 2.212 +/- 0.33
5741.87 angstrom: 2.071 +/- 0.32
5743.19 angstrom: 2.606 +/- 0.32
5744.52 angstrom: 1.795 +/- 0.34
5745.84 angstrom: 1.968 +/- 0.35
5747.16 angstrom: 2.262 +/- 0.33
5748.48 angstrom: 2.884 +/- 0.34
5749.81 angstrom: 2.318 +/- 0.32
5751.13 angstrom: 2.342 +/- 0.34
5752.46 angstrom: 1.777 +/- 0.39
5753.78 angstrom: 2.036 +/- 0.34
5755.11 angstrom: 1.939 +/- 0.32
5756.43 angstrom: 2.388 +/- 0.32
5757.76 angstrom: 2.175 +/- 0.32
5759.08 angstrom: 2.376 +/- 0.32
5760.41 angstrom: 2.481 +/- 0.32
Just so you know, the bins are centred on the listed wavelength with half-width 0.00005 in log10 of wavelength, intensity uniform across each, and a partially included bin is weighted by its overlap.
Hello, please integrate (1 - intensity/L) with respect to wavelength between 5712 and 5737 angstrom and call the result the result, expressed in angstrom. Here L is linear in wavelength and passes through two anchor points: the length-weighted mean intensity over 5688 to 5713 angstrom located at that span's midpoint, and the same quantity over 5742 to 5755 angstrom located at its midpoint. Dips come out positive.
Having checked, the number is 1.1 angstrom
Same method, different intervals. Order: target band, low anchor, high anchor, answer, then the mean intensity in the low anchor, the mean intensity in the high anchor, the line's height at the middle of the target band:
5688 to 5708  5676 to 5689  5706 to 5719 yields 0.5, 2.2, 2.08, 2.14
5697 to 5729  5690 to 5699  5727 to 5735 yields -0.5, 2.19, 1.89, 2.04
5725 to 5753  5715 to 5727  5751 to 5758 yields 0.7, 2.19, 2.09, 2.13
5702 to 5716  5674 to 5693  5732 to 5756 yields 0.5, 2.13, 2.11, 2.12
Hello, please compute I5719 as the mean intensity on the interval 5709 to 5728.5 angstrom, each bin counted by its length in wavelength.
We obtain 2.11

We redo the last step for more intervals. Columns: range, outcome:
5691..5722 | 2.12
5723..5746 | 2.04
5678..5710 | 2.12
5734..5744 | 2.09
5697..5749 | 2.07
